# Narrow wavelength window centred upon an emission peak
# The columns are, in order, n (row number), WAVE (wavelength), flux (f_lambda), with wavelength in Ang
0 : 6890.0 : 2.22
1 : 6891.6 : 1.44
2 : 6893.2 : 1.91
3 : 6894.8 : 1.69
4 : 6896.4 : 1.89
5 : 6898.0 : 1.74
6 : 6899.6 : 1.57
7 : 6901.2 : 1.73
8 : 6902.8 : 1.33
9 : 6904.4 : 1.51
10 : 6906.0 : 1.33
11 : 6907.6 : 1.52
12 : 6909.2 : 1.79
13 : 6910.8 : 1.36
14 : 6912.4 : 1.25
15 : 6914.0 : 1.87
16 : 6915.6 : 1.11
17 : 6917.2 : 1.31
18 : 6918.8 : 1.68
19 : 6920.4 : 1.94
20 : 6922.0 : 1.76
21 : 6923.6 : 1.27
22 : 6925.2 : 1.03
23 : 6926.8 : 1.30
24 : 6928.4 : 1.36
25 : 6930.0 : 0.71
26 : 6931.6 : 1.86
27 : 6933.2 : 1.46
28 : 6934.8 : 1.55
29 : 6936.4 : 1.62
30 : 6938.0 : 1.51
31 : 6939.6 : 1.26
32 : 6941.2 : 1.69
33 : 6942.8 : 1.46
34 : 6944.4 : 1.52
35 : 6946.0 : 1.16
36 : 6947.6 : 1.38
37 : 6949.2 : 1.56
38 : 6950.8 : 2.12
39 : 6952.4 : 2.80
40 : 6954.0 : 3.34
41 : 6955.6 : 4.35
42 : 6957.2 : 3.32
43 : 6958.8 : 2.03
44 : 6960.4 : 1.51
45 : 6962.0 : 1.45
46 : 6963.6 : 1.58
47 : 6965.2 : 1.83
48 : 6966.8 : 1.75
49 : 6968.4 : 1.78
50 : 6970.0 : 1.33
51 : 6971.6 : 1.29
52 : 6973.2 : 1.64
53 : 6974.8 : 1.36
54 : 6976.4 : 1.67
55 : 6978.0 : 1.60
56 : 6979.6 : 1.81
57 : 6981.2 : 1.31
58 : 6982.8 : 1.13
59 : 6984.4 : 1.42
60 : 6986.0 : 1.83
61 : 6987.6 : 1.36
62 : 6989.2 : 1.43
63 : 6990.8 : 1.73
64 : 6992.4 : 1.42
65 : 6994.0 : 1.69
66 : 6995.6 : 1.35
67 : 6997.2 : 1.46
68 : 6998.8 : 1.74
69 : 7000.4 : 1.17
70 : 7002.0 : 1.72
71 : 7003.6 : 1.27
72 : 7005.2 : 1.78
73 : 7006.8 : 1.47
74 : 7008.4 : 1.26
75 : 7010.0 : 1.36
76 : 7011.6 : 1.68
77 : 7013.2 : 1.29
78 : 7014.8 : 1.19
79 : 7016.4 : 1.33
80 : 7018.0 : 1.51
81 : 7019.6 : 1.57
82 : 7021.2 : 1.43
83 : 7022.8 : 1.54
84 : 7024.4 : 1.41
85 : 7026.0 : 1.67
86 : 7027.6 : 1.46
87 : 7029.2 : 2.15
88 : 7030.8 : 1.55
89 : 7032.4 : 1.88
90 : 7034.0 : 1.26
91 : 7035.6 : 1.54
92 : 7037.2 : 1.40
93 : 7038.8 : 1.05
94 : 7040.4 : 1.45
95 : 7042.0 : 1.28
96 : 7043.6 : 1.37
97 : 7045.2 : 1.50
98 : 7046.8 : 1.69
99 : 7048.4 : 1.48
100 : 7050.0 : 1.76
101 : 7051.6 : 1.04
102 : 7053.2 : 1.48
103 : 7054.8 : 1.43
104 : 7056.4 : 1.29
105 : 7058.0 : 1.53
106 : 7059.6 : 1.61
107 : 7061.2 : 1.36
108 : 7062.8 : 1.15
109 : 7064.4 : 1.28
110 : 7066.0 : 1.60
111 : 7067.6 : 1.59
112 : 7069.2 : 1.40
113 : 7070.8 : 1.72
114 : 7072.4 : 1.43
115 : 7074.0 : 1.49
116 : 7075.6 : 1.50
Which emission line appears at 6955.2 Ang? [O III] 5007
